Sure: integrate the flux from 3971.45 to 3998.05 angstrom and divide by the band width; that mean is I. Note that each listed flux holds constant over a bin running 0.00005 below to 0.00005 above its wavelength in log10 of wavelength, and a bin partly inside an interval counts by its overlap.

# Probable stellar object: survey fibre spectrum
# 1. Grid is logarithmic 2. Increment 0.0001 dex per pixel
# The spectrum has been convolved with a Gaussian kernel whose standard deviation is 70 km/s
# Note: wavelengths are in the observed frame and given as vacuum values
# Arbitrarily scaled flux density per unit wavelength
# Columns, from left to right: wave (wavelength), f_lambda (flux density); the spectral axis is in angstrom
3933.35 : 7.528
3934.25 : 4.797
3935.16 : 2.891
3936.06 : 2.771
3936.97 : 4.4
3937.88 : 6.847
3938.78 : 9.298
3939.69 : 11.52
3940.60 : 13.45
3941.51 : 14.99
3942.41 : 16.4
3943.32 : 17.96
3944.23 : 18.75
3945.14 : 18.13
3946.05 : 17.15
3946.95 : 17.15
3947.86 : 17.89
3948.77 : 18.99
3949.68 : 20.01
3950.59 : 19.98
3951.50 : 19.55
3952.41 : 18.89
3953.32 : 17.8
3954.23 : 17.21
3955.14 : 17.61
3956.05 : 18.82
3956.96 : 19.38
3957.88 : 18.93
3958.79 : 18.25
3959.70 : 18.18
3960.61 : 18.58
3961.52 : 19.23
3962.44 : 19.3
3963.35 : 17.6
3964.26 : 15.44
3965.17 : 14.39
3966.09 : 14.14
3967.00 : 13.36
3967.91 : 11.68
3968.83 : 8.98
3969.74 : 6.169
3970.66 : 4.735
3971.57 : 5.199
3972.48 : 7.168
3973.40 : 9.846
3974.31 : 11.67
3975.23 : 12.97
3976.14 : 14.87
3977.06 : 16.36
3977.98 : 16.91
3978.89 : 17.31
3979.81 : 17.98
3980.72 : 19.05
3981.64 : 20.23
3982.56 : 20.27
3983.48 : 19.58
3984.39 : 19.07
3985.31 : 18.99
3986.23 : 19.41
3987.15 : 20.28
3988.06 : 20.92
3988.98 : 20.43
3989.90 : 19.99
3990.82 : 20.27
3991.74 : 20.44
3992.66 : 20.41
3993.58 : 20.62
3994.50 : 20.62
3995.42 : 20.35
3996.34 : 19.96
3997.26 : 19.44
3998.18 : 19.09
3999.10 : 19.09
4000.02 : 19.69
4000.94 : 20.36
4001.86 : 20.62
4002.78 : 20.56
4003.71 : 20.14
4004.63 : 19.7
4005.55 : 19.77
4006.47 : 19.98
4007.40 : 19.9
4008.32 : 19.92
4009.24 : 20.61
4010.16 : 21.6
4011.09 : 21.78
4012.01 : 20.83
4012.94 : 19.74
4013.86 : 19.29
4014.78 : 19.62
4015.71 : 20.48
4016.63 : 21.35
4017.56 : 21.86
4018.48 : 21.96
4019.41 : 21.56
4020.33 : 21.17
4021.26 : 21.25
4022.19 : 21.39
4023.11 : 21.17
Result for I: 17.8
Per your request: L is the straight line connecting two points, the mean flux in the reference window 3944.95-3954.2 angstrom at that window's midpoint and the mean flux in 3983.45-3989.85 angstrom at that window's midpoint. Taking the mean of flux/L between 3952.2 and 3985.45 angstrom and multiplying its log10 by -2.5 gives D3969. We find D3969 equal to 0.23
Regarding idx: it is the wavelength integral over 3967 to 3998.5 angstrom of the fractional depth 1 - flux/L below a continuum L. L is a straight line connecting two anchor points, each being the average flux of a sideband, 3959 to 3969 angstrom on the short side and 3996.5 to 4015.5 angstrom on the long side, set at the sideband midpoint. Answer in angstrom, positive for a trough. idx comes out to 2.5 angstrom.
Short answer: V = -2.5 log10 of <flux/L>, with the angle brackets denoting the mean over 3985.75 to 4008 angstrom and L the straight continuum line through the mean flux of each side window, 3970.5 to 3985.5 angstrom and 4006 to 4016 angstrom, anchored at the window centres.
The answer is -0.12 mag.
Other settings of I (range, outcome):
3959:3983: 14.3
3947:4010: 17.6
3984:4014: 20.1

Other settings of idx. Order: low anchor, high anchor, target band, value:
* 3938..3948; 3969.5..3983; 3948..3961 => -3.5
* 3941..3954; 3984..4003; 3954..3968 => 1.1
